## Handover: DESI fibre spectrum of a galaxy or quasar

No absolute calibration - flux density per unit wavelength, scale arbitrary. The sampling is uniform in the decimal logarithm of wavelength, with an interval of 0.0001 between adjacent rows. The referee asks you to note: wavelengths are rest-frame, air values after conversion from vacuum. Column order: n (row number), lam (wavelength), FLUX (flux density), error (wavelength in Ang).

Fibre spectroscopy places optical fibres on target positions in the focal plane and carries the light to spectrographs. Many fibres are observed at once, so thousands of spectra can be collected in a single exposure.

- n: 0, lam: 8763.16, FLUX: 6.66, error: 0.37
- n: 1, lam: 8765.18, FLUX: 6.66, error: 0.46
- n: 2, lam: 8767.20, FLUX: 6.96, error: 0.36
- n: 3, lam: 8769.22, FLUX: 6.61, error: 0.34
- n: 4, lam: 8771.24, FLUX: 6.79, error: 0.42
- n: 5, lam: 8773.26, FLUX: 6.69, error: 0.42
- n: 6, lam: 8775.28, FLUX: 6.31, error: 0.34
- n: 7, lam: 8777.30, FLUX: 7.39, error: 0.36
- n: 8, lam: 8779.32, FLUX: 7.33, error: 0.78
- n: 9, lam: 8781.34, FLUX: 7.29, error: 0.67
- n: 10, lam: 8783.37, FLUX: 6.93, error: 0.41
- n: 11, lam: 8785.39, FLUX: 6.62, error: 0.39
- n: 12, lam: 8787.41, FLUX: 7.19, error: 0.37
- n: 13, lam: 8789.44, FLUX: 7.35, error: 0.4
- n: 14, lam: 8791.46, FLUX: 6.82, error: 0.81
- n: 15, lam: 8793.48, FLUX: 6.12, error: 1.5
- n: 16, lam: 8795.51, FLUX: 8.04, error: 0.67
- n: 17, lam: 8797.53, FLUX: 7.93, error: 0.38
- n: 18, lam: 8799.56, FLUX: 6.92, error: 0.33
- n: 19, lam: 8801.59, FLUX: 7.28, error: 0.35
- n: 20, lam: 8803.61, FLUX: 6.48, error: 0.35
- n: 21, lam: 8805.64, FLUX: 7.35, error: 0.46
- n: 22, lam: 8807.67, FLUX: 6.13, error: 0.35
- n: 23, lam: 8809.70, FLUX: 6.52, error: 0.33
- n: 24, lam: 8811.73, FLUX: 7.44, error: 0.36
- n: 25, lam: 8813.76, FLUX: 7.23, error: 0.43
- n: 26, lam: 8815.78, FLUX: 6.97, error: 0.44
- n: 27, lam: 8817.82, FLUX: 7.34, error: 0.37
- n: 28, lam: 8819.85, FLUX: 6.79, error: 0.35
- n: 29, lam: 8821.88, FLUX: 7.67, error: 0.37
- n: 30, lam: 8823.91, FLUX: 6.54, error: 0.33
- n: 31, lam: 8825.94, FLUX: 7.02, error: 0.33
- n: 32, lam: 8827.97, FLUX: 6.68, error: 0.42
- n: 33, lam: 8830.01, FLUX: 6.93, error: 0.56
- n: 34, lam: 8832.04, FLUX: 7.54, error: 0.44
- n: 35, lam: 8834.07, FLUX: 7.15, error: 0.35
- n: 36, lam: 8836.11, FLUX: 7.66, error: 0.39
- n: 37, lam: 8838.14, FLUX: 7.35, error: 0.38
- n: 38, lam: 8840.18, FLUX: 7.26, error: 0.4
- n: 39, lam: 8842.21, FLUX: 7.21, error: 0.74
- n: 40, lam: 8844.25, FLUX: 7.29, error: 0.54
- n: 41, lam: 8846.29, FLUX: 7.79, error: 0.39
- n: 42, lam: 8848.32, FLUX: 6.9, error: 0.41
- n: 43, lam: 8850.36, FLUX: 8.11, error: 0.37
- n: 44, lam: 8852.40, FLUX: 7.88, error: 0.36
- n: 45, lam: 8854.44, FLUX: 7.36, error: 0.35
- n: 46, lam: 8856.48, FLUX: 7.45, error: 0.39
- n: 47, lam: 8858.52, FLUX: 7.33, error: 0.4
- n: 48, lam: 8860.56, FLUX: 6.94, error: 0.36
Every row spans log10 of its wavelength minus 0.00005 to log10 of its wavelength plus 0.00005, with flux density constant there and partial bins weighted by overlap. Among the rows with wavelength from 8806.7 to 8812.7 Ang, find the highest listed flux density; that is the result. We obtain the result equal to 7.44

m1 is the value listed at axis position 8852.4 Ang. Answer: 7.88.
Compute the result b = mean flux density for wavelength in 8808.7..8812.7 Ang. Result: 6.97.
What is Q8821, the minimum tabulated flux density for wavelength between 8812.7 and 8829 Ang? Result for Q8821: 6.54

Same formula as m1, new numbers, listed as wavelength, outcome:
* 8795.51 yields 8.04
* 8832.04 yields 7.54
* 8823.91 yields 6.54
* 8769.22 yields 6.61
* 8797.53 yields 7.93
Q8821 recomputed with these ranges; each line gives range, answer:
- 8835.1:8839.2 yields 7.35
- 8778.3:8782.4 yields 7.29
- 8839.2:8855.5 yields 6.9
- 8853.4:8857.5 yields 7.36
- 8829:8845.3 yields 6.93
